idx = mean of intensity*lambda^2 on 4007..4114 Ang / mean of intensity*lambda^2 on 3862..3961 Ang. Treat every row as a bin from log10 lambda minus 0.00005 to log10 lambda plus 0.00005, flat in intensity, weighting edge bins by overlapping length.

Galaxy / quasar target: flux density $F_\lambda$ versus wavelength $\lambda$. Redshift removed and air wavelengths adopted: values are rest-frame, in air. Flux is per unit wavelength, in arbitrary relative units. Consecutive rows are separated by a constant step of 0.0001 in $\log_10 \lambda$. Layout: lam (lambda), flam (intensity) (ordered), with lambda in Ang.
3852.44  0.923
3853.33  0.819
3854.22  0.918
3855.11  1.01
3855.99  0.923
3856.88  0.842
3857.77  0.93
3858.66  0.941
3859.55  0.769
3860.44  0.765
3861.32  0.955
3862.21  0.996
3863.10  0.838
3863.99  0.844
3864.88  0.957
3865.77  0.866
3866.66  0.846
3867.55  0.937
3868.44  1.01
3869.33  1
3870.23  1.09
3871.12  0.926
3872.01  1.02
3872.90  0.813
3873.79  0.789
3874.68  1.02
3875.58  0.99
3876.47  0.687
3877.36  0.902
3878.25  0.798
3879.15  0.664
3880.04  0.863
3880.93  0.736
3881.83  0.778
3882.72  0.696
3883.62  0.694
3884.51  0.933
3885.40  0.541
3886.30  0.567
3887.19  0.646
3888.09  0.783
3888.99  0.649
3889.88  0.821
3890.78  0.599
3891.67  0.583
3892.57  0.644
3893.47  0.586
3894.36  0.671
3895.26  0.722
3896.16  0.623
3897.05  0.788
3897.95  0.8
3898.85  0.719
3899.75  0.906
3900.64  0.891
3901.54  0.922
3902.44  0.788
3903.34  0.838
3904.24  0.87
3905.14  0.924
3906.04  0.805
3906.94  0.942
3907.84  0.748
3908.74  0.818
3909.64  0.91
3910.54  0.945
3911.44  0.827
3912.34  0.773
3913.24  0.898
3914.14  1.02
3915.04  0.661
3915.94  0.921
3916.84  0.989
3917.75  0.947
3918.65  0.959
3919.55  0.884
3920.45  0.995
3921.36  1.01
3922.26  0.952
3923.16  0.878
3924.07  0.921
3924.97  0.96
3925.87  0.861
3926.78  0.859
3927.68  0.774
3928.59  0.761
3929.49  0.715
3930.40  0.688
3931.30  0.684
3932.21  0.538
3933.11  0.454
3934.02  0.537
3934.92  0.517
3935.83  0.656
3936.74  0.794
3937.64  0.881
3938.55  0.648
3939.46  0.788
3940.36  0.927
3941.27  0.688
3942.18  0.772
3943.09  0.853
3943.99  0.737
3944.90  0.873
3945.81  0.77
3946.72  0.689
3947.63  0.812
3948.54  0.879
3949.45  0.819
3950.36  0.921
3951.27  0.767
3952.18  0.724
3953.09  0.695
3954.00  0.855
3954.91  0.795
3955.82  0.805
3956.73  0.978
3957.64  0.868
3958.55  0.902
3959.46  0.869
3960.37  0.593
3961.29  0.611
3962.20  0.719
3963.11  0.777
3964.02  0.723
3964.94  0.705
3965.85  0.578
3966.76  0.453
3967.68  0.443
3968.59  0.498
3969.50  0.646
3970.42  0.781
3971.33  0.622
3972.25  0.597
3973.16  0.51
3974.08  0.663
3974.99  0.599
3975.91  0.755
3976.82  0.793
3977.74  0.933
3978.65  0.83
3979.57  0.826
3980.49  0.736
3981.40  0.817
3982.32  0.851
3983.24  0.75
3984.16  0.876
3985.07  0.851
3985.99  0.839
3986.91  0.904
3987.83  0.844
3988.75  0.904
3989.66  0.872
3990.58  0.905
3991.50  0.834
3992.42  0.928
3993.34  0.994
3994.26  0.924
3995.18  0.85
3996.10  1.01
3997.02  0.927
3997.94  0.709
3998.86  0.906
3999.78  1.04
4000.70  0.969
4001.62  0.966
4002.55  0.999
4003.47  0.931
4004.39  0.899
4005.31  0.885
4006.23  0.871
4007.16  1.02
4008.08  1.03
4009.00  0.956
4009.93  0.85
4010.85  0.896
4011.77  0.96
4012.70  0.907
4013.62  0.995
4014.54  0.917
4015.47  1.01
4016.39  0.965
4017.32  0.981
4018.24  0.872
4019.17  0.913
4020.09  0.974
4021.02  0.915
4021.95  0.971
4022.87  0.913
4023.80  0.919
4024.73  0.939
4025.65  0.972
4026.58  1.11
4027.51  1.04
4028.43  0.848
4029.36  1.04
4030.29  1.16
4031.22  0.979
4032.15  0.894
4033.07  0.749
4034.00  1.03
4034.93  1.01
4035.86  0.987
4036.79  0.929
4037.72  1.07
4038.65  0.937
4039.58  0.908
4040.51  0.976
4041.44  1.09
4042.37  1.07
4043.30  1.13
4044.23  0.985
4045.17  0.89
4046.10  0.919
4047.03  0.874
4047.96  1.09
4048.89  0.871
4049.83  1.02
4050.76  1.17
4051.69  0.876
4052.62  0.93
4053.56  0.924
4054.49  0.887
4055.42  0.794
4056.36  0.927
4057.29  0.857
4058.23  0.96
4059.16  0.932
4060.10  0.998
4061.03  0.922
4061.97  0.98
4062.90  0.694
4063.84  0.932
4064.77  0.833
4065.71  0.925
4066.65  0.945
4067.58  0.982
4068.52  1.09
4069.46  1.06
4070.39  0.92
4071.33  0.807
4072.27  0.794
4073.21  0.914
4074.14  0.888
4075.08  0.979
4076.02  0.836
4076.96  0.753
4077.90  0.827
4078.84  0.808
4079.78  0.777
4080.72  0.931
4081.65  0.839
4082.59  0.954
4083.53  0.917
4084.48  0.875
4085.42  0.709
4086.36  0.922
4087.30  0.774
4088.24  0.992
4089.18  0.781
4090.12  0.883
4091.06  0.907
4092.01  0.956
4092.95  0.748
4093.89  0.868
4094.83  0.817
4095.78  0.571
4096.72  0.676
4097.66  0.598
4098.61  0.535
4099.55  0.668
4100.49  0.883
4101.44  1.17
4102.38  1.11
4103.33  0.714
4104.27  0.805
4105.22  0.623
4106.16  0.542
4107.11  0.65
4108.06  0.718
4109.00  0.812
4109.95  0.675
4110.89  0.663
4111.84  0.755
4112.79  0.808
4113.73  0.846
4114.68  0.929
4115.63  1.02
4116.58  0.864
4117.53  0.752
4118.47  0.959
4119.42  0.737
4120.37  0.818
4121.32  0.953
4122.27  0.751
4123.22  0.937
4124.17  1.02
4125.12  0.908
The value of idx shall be 1.2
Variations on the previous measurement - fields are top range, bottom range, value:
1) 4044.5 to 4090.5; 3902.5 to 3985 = 1.23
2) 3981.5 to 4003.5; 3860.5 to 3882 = 1.08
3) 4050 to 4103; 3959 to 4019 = 1.10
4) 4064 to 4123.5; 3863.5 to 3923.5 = 1.11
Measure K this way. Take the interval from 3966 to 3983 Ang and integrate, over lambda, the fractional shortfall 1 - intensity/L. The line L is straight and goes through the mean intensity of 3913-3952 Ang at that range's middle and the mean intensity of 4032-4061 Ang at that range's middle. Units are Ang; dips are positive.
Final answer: 3.49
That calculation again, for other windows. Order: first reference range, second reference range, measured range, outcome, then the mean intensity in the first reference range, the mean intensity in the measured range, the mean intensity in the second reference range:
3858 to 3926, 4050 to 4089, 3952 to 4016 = 3.5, 0.837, 0.822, 0.898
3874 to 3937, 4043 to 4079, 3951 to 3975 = 4.0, 0.789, 0.697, 0.921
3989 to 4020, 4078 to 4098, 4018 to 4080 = -4.6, 0.931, 0.94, 0.826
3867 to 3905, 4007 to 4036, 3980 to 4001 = 1.0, 0.794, 0.879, 0.959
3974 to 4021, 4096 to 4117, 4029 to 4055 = -4.1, 0.893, 0.978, 0.773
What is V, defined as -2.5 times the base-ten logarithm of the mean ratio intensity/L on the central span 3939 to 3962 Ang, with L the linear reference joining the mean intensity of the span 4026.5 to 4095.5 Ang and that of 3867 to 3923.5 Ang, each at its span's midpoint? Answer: 0.08 mag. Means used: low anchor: 0.827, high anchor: 0.922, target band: 0.799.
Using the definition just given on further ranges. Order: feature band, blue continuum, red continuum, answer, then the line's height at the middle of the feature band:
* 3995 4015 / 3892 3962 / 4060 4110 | -0.14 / 0.82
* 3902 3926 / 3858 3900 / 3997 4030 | -0.06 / 0.841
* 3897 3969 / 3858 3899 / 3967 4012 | 0.03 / 0.818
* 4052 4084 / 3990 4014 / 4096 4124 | -0.06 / 0.846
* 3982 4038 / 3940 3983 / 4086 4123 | -0.22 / 0.765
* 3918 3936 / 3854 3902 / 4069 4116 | 0.05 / 0.818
